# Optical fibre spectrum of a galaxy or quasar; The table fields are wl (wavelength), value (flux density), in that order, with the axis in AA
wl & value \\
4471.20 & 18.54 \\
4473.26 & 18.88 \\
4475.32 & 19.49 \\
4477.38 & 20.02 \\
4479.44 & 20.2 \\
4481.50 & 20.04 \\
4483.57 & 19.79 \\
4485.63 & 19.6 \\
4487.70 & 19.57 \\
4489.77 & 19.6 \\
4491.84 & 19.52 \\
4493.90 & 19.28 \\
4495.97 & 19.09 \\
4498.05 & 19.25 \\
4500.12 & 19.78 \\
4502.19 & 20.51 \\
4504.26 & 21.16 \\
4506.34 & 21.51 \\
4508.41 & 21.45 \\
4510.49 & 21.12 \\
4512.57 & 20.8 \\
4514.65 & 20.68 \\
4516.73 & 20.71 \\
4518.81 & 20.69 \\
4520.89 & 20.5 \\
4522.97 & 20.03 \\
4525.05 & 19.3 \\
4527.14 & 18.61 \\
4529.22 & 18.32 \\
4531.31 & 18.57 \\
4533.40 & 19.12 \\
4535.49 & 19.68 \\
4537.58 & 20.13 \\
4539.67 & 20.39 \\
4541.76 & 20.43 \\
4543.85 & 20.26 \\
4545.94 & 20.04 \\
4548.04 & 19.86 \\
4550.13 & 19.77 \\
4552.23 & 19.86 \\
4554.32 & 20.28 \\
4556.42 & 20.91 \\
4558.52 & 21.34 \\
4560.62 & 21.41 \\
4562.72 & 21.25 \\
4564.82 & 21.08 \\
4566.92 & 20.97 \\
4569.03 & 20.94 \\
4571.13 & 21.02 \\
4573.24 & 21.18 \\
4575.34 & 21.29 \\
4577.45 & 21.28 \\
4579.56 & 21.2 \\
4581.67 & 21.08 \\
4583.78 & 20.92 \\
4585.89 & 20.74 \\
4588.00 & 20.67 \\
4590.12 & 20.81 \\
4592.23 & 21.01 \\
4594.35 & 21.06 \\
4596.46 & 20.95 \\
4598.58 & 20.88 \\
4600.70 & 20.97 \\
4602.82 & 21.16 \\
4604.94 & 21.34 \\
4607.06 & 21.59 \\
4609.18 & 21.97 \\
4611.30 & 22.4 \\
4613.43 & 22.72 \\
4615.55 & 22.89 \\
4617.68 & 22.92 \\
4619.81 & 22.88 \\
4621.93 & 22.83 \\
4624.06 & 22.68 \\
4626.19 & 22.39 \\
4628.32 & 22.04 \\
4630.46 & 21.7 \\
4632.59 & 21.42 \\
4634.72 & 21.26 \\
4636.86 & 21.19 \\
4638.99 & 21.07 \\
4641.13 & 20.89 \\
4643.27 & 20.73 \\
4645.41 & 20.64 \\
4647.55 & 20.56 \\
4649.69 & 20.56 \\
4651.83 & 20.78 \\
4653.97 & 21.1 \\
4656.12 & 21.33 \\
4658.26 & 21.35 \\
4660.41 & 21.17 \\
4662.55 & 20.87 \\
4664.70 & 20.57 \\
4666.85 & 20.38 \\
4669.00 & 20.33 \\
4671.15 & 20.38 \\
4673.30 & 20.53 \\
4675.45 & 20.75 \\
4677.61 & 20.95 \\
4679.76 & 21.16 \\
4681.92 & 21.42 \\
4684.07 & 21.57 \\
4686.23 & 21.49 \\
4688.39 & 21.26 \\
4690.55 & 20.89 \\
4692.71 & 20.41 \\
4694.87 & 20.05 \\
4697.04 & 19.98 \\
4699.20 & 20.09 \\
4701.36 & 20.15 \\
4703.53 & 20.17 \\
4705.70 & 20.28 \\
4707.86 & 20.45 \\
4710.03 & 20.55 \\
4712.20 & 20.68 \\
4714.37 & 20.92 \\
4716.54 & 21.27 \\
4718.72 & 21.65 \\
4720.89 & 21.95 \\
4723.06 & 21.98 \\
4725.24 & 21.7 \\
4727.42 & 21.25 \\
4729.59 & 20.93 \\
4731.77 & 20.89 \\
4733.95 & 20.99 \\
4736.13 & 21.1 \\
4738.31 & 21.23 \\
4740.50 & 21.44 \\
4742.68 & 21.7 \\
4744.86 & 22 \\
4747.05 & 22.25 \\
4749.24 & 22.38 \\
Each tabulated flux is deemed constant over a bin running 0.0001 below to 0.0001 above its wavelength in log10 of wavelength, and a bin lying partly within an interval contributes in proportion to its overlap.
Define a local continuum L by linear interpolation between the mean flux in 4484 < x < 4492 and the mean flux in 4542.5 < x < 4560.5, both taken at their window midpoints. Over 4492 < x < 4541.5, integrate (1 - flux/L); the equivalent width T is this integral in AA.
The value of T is -0.24 AA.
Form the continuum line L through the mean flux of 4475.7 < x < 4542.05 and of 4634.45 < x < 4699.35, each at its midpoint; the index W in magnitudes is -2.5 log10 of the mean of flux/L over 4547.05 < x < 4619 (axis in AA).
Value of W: -0.04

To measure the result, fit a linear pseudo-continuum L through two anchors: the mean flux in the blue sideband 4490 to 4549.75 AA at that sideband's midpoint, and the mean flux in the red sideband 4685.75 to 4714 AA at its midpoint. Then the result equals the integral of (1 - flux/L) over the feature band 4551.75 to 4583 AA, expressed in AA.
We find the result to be -1.37 AA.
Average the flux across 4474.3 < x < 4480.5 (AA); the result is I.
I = 19.9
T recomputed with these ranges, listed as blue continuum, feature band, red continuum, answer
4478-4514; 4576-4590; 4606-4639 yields 0.36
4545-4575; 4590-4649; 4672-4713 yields -2.59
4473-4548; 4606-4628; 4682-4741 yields -2.18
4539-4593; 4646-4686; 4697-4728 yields -0.05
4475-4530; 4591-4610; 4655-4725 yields -0.68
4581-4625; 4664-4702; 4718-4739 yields 1.38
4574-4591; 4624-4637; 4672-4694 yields -0.48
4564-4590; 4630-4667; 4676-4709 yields -0.29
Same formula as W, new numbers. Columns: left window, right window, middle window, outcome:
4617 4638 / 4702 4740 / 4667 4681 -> 0.05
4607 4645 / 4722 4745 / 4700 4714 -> 0.06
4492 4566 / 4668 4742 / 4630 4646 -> -0.02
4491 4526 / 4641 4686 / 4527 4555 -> 0.04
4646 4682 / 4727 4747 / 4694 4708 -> 0.05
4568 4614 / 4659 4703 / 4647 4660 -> -0.01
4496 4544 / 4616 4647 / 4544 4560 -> 0.01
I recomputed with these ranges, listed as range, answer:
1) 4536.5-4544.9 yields 20.3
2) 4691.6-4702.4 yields 20.1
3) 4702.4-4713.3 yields 20.4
